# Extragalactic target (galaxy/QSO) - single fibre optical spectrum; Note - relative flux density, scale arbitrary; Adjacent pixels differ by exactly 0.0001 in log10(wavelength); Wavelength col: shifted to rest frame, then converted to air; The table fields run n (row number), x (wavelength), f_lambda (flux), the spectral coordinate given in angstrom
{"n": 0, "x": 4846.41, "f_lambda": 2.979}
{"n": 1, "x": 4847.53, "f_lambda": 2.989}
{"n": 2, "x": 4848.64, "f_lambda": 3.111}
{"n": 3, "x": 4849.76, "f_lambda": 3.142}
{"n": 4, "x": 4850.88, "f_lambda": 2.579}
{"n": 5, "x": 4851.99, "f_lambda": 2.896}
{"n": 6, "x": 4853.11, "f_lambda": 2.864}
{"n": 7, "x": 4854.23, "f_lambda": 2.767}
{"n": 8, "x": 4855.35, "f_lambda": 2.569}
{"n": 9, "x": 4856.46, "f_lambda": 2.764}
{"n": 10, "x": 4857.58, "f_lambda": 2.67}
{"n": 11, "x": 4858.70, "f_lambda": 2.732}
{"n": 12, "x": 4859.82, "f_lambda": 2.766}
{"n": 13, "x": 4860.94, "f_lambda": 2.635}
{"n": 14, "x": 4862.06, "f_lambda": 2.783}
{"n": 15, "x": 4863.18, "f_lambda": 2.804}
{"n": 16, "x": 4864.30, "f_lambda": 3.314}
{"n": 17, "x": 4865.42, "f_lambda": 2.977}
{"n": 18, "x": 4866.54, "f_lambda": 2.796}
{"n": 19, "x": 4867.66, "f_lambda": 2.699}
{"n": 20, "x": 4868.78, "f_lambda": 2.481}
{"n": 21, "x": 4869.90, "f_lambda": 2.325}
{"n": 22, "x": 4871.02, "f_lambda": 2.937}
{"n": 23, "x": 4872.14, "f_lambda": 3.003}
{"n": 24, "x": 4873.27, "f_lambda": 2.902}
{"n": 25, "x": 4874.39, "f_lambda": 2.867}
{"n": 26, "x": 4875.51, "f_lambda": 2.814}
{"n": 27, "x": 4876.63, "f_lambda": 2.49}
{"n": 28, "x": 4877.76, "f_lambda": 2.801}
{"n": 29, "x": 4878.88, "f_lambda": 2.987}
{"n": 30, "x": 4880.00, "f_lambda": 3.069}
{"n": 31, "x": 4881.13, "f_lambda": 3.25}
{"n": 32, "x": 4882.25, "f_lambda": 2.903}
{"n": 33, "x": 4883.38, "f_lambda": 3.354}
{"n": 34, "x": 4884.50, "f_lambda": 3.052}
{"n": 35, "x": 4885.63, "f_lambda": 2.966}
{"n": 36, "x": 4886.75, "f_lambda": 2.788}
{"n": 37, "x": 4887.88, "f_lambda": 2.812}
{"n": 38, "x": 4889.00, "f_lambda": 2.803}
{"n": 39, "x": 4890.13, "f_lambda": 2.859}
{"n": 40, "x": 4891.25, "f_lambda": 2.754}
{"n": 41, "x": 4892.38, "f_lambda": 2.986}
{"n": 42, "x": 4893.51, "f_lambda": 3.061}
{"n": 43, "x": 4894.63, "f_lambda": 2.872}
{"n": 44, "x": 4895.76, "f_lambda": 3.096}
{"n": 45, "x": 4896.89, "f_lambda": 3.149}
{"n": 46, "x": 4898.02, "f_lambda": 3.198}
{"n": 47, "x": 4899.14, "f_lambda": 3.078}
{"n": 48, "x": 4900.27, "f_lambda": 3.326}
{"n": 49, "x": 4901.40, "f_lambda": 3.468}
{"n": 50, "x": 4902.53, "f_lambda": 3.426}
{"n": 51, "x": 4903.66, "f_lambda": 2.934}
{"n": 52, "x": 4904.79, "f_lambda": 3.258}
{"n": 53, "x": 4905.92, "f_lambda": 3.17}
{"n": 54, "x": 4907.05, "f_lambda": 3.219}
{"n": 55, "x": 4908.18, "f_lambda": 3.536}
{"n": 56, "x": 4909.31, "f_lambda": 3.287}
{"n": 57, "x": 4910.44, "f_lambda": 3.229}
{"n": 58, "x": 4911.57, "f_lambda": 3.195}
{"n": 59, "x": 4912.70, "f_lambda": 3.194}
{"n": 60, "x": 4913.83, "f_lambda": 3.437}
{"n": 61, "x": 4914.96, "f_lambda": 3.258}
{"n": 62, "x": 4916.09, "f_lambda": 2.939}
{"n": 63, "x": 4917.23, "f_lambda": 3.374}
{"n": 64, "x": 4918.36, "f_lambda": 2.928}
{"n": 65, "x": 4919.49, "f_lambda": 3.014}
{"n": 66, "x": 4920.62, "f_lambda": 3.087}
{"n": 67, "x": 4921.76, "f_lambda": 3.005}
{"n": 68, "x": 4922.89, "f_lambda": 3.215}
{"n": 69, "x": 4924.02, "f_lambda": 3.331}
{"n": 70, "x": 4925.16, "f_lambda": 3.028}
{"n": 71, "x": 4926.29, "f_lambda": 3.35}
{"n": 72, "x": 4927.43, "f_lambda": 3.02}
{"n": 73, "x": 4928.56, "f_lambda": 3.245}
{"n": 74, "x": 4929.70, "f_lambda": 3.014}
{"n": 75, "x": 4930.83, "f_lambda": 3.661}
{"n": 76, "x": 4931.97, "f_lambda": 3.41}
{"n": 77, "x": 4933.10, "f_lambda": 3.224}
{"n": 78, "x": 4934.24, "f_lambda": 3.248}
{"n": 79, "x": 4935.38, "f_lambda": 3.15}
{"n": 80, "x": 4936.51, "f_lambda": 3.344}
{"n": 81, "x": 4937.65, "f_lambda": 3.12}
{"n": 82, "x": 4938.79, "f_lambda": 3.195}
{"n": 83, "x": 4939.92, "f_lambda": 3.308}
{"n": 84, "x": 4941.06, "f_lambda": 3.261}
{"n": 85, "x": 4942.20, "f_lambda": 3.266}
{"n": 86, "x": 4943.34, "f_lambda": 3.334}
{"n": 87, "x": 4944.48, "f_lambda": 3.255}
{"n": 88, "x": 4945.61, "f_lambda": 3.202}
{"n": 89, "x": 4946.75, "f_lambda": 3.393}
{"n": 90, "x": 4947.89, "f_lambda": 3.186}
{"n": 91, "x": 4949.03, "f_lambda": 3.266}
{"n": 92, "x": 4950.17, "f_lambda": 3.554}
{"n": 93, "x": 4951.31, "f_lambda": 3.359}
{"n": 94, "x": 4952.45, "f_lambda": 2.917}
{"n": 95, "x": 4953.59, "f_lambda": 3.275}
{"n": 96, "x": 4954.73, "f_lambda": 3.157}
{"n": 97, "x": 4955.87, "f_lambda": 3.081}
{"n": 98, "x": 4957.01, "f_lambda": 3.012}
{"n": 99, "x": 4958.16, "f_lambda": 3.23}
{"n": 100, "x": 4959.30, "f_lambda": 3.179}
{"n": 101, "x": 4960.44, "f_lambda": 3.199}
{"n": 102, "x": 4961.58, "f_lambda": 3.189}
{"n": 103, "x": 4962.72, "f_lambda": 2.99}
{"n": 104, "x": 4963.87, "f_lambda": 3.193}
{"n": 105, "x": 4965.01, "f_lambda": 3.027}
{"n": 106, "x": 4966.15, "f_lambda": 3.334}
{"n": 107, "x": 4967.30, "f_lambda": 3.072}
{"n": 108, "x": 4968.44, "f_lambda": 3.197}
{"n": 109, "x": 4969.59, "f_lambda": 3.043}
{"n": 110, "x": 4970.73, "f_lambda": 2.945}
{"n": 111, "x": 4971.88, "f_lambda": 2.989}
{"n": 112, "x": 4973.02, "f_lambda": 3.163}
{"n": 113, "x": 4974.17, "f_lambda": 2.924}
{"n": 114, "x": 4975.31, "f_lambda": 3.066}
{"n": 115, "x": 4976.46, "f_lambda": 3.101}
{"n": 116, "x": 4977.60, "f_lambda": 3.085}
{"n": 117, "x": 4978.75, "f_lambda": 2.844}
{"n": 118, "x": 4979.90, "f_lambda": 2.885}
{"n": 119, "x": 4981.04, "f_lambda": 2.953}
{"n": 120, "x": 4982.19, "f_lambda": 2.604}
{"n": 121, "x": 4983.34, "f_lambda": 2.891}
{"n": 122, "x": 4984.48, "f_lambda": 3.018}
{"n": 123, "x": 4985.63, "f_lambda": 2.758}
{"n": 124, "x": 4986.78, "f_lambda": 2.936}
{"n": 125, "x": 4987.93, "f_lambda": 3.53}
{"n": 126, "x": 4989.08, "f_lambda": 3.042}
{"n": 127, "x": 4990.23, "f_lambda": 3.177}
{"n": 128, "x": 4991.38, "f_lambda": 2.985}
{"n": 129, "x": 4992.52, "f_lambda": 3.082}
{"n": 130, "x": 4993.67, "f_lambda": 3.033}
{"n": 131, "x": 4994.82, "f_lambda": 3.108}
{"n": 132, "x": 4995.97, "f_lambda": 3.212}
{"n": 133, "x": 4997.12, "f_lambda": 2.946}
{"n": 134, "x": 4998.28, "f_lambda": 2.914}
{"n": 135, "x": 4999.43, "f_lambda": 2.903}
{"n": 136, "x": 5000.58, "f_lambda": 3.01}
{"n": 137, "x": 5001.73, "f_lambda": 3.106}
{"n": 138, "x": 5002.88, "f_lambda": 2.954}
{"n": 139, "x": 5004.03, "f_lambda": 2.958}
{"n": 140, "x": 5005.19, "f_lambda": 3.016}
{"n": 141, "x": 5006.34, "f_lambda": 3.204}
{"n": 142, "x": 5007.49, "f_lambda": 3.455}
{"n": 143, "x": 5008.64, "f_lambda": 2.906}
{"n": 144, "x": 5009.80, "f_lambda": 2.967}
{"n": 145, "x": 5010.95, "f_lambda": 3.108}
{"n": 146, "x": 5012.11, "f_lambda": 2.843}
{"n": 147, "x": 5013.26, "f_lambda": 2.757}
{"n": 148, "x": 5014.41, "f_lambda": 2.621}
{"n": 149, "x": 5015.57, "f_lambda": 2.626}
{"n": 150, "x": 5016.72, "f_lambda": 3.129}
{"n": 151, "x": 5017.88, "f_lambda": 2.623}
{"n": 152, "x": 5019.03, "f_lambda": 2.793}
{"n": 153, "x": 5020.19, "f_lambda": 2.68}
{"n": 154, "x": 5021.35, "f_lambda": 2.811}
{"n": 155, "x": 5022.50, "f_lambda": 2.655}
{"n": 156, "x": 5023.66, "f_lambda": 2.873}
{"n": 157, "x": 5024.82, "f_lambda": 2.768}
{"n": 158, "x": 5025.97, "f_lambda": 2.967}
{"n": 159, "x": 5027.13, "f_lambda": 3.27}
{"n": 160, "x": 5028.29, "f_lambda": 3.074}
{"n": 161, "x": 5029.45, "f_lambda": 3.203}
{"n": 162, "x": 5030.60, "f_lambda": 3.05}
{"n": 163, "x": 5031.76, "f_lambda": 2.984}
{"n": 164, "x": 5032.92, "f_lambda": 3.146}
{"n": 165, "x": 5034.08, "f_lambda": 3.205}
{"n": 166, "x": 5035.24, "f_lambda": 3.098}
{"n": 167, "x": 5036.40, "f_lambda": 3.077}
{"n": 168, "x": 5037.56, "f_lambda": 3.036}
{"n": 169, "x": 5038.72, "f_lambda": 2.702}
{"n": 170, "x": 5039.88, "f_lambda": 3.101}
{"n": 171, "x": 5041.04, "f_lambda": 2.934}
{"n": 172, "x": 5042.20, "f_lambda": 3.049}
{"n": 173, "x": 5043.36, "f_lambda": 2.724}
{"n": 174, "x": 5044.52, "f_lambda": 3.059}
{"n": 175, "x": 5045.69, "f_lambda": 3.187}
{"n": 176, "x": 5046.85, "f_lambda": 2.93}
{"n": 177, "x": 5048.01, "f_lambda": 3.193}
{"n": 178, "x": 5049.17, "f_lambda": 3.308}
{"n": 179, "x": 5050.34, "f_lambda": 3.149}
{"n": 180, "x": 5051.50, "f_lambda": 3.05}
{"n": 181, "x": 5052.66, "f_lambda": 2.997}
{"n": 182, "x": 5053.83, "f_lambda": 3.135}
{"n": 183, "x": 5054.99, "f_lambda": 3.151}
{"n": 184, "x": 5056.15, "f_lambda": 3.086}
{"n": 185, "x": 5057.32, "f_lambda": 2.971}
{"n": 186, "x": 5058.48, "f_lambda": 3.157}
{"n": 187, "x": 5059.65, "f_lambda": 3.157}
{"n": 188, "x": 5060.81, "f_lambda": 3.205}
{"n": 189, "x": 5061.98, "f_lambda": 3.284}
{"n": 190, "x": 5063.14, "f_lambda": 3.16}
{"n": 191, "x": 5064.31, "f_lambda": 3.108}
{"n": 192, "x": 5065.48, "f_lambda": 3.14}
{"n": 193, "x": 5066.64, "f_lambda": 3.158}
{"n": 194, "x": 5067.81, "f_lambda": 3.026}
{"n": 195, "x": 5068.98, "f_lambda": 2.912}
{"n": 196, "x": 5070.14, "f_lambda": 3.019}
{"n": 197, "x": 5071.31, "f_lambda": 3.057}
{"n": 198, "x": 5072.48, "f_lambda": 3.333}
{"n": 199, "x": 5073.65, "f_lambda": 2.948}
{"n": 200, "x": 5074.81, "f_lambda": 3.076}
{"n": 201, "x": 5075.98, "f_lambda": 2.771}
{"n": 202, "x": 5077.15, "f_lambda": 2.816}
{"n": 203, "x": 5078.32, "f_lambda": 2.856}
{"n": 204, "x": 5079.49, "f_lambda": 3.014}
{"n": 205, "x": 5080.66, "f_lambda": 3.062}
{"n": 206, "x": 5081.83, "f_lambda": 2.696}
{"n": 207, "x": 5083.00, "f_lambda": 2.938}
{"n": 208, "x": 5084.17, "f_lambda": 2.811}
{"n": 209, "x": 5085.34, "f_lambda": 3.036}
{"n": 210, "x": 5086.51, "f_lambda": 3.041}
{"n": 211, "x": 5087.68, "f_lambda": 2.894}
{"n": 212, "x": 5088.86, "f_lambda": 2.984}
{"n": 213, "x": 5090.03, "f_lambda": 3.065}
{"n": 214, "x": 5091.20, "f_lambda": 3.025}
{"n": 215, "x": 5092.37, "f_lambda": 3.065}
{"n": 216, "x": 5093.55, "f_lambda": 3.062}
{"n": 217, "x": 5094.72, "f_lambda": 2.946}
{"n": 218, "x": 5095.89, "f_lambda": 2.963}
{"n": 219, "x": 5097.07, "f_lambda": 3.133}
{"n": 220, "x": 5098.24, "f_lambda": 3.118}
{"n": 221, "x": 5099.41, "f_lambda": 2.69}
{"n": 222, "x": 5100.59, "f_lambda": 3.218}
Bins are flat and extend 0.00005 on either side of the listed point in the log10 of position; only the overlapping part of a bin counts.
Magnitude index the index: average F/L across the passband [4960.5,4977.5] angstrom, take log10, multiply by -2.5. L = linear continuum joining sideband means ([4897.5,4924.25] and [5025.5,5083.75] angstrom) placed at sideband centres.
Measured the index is 0.020 mag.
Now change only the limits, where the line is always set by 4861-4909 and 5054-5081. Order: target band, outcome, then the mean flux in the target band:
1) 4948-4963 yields -0.06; 3.19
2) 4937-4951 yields -0.09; 3.28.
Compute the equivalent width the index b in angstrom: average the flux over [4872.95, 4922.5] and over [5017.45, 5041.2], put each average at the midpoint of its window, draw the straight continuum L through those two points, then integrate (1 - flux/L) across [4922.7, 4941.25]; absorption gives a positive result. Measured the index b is -1.2 angstrom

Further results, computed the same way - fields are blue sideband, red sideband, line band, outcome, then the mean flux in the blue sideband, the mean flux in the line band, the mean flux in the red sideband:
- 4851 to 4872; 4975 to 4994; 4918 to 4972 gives -4.9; 2.77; 3.19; 3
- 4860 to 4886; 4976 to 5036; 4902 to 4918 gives -1.9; 2.88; 3.24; 2.98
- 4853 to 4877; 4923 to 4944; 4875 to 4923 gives -1.2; 2.77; 3.08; 3.25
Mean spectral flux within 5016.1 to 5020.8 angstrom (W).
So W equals 2.8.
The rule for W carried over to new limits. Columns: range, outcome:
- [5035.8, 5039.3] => 2.94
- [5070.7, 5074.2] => 3.11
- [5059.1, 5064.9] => 3.18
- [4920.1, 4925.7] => 3.13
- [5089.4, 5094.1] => 3.05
